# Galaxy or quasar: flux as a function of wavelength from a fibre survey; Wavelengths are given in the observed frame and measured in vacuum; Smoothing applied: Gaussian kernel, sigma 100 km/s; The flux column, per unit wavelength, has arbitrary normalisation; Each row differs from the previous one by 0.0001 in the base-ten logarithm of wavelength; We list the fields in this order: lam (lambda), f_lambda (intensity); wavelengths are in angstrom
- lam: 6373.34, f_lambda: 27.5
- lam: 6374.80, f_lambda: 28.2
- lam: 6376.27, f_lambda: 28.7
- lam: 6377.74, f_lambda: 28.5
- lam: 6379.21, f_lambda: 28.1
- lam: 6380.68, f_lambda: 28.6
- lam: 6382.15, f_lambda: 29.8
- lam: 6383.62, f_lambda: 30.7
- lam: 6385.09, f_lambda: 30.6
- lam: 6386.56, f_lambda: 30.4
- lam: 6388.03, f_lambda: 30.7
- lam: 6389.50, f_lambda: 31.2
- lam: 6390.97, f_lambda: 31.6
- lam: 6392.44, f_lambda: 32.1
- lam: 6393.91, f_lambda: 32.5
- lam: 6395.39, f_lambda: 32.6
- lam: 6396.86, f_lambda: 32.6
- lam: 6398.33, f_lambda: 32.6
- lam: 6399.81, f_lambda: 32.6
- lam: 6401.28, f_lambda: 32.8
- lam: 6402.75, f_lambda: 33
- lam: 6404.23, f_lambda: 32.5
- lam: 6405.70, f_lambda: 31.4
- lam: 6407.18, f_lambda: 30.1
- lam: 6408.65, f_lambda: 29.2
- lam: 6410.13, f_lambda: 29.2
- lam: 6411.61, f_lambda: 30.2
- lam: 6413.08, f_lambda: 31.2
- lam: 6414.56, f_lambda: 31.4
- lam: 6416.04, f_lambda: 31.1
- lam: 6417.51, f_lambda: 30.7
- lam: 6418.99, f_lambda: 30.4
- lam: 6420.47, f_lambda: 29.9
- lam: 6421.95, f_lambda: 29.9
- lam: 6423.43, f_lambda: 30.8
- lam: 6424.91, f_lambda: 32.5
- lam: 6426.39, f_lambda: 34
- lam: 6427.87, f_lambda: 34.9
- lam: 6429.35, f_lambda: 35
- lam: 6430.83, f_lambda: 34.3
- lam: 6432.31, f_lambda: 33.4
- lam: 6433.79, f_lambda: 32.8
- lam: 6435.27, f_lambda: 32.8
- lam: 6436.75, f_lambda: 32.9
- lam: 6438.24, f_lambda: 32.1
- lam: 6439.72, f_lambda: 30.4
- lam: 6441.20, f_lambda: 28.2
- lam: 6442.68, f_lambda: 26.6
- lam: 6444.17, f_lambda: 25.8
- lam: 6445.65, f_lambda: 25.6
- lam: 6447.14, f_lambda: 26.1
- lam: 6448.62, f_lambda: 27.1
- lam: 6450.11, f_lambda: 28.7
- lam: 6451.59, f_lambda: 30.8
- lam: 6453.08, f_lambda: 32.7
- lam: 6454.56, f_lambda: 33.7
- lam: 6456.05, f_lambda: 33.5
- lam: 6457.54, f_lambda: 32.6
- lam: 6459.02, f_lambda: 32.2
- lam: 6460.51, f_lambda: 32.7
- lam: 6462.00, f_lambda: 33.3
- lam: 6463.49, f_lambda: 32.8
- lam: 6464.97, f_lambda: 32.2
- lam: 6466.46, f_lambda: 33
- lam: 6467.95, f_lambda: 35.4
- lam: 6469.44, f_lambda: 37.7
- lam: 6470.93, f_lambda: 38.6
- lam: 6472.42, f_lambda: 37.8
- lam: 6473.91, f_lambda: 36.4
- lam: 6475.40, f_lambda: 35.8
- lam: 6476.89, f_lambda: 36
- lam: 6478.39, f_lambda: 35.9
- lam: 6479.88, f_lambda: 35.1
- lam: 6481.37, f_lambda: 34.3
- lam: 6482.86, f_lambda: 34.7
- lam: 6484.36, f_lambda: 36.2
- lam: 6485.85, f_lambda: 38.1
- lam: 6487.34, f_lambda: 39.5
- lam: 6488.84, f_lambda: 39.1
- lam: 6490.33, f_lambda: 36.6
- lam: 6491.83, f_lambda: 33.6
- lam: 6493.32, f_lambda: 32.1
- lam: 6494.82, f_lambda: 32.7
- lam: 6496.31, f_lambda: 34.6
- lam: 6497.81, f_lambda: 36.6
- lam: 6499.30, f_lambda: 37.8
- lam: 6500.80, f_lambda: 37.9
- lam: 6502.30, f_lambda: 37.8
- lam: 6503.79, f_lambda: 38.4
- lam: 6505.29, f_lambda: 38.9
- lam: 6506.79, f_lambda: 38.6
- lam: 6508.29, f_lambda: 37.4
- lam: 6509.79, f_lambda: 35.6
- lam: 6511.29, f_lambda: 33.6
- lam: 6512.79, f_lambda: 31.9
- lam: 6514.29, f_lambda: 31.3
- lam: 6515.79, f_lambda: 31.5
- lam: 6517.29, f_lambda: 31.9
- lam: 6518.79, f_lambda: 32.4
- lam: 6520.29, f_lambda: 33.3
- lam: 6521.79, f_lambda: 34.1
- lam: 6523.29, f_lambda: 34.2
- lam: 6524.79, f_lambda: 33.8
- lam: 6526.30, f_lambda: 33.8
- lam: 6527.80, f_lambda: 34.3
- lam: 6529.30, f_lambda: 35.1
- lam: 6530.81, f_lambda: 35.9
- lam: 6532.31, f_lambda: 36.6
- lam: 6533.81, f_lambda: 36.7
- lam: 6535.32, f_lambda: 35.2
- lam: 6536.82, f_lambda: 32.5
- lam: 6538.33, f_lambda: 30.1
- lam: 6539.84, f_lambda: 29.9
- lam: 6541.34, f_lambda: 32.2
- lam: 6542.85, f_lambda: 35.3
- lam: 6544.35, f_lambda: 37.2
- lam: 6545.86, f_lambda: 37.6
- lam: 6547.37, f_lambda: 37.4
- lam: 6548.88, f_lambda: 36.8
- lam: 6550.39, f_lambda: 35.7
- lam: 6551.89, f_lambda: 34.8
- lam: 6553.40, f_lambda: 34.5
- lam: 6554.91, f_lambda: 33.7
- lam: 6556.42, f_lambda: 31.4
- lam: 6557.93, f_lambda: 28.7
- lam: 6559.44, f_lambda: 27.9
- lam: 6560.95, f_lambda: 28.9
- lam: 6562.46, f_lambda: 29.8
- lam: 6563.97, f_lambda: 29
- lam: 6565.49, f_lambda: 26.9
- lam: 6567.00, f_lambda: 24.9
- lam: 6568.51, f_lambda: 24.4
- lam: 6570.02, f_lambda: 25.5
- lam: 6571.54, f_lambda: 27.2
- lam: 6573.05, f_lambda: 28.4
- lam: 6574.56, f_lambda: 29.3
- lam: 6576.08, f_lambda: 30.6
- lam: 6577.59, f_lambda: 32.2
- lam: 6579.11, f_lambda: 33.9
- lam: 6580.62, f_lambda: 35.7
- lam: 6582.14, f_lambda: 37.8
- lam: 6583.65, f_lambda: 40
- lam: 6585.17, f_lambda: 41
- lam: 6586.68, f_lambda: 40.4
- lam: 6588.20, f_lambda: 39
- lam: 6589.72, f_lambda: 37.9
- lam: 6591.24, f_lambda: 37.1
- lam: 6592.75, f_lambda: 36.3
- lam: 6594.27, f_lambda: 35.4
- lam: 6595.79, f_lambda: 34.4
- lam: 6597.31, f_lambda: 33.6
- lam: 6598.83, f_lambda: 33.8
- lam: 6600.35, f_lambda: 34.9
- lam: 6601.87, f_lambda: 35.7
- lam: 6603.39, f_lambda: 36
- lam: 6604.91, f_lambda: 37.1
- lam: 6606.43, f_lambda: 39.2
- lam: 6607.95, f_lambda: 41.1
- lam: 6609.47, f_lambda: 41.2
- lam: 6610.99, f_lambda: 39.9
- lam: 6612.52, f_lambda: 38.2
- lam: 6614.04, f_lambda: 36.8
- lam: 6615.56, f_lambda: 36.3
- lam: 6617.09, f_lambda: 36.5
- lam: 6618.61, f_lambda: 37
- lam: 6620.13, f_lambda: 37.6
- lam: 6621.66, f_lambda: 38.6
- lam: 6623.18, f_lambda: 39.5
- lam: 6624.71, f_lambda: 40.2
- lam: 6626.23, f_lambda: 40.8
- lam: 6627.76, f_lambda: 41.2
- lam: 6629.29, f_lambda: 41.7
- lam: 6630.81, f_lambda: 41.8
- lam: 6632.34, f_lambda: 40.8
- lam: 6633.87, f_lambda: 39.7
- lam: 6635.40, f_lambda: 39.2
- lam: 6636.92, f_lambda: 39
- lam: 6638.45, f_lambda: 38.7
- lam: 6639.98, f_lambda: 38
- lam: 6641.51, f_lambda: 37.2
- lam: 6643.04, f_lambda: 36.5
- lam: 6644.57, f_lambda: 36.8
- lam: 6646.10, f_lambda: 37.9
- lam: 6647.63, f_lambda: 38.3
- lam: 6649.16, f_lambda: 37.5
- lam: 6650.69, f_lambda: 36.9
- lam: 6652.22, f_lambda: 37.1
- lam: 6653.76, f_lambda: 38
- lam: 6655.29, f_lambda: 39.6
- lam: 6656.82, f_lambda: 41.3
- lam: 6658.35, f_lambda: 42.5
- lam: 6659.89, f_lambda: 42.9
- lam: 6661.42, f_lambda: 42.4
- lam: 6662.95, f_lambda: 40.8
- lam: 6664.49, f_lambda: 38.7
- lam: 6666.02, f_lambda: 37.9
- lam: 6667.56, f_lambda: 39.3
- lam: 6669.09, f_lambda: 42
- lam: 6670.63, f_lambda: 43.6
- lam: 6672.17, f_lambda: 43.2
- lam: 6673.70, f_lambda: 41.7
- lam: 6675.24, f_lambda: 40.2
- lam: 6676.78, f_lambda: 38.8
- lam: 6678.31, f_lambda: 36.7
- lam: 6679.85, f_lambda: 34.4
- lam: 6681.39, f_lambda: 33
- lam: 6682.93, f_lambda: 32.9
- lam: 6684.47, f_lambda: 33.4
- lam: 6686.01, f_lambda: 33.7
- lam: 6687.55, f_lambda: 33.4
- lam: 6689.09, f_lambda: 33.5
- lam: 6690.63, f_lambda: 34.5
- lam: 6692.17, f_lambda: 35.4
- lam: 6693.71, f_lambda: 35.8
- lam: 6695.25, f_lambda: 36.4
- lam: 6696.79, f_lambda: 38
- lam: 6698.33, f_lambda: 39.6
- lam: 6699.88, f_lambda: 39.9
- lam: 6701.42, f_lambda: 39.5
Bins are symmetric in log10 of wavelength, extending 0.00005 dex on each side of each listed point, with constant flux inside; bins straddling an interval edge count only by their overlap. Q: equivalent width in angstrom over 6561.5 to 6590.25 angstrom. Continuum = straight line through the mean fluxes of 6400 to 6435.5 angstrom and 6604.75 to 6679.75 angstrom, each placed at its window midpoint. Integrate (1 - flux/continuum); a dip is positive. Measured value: 3.8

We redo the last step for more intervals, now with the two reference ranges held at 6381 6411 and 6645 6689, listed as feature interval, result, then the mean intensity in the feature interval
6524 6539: 0.2 angstrom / 34.4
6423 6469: 1.5 angstrom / 31.6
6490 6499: -0.1 angstrom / 34.4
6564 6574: 2.6 angstrom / 26.5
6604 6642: -1.9 angstrom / 39.1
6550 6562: 1.3 angstrom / 31.8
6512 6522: 0.7 angstrom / 32.3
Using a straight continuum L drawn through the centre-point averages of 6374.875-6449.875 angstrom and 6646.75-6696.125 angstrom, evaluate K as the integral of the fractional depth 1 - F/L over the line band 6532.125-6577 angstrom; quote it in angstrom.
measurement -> 4.06 angstrom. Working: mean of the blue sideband 30.8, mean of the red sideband 38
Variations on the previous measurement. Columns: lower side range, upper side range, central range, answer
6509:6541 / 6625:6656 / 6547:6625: 3.9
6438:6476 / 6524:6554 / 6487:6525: -1.7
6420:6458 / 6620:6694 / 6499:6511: -1.6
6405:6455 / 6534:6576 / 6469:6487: -3.2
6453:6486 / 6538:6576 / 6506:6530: -0.9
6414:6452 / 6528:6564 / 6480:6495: -1.7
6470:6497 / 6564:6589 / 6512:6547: 0.3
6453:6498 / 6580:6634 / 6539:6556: 0.8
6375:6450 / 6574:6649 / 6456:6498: -2.7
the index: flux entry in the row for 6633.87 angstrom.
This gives 39.7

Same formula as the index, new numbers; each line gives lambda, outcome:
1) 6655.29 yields 39.6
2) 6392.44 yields 32.1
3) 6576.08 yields 30.6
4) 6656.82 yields 41.3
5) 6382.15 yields 29.8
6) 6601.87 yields 35.7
